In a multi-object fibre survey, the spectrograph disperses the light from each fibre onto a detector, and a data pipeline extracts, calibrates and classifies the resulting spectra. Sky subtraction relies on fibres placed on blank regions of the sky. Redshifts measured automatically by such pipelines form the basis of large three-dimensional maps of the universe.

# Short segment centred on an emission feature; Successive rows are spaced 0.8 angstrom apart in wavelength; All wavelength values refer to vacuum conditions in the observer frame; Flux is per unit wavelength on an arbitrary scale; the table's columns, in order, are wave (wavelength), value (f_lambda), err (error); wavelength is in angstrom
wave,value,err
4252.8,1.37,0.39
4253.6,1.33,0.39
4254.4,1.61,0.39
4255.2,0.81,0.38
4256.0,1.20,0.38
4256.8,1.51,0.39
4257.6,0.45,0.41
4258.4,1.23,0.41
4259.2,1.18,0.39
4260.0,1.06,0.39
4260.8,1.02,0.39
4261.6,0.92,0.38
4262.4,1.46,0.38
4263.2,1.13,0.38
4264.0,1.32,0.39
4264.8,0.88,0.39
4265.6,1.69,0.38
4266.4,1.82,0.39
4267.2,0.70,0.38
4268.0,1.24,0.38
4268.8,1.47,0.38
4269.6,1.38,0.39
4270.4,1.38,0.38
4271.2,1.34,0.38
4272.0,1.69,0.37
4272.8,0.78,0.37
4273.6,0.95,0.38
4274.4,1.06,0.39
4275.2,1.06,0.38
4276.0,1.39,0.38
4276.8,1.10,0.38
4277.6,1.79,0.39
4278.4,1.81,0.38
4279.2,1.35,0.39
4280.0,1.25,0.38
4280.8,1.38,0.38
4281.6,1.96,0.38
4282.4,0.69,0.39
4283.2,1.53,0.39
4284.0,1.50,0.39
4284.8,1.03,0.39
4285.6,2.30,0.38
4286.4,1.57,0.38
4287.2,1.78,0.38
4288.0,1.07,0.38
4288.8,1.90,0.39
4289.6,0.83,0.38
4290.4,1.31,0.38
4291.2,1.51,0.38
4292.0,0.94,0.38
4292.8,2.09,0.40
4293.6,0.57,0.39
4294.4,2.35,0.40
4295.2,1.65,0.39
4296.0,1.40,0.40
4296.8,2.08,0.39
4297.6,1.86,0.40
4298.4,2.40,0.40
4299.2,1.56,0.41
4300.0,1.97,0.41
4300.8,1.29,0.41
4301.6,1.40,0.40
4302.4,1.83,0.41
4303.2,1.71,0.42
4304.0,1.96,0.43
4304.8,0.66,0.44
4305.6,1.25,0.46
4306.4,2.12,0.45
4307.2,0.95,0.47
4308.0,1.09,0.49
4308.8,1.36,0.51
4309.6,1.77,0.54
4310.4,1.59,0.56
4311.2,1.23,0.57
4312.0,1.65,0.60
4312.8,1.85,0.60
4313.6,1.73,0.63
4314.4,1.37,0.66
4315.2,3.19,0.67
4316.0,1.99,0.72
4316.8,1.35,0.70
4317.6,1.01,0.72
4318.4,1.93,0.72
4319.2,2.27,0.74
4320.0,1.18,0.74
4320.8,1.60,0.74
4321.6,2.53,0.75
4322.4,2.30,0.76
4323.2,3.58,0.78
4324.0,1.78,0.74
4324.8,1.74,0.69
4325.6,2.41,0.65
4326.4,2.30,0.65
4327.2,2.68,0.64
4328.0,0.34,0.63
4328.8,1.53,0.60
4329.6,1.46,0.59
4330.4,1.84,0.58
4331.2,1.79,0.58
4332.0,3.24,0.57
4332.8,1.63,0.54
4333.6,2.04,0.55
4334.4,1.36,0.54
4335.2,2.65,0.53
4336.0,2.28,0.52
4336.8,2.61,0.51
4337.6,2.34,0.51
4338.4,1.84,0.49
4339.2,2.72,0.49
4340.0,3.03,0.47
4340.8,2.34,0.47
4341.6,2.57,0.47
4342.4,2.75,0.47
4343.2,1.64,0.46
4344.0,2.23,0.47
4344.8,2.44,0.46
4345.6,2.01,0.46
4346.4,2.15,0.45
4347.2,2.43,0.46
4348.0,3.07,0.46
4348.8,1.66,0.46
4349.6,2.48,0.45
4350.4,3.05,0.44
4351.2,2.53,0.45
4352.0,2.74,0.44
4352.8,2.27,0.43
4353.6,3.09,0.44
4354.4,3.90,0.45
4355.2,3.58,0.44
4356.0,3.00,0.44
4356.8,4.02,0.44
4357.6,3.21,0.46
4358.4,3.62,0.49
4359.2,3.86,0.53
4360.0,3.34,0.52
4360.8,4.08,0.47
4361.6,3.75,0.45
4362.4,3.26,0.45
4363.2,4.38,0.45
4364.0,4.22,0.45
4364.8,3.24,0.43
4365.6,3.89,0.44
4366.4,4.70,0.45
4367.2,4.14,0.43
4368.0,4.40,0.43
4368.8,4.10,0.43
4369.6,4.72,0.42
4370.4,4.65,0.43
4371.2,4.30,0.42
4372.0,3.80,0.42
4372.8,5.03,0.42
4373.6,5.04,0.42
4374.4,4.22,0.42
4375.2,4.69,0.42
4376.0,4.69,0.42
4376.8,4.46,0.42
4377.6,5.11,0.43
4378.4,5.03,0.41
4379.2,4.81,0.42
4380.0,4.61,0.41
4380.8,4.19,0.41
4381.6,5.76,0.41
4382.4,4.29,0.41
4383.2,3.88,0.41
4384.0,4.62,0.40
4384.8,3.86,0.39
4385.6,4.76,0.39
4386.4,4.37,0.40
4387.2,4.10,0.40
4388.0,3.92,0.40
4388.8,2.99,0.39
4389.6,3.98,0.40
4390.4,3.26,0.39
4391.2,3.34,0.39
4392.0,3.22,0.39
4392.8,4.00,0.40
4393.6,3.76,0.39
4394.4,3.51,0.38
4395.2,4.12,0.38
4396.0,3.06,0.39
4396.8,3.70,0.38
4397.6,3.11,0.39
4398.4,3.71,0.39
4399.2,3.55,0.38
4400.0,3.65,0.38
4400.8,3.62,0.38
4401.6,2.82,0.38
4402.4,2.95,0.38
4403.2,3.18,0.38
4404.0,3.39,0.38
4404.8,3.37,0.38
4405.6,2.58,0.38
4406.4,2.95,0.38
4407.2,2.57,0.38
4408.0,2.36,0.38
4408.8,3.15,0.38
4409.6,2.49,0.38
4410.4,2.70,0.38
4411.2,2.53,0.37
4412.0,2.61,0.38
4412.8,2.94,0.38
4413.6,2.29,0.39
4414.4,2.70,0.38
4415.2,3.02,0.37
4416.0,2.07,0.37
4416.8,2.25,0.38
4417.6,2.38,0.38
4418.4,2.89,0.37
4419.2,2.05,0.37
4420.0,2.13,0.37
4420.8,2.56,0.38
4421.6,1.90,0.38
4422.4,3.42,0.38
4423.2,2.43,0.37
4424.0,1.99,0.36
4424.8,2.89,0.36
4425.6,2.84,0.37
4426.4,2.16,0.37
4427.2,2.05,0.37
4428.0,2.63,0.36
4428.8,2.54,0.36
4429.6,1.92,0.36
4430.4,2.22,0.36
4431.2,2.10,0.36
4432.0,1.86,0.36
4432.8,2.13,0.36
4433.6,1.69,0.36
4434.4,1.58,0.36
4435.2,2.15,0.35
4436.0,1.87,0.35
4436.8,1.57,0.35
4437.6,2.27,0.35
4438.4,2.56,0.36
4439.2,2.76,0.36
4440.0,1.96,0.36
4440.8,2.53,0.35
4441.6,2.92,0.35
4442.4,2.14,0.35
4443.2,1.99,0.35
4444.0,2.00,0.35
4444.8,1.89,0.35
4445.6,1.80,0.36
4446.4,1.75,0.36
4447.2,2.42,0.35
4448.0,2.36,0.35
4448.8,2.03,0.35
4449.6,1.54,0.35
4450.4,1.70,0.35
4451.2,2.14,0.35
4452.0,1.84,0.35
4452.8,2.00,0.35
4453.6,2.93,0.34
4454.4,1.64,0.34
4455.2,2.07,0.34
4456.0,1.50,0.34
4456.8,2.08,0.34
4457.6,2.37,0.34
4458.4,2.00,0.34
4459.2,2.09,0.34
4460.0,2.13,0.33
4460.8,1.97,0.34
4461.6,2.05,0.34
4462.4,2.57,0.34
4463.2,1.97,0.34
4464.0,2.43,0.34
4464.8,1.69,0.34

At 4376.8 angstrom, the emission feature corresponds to C IV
